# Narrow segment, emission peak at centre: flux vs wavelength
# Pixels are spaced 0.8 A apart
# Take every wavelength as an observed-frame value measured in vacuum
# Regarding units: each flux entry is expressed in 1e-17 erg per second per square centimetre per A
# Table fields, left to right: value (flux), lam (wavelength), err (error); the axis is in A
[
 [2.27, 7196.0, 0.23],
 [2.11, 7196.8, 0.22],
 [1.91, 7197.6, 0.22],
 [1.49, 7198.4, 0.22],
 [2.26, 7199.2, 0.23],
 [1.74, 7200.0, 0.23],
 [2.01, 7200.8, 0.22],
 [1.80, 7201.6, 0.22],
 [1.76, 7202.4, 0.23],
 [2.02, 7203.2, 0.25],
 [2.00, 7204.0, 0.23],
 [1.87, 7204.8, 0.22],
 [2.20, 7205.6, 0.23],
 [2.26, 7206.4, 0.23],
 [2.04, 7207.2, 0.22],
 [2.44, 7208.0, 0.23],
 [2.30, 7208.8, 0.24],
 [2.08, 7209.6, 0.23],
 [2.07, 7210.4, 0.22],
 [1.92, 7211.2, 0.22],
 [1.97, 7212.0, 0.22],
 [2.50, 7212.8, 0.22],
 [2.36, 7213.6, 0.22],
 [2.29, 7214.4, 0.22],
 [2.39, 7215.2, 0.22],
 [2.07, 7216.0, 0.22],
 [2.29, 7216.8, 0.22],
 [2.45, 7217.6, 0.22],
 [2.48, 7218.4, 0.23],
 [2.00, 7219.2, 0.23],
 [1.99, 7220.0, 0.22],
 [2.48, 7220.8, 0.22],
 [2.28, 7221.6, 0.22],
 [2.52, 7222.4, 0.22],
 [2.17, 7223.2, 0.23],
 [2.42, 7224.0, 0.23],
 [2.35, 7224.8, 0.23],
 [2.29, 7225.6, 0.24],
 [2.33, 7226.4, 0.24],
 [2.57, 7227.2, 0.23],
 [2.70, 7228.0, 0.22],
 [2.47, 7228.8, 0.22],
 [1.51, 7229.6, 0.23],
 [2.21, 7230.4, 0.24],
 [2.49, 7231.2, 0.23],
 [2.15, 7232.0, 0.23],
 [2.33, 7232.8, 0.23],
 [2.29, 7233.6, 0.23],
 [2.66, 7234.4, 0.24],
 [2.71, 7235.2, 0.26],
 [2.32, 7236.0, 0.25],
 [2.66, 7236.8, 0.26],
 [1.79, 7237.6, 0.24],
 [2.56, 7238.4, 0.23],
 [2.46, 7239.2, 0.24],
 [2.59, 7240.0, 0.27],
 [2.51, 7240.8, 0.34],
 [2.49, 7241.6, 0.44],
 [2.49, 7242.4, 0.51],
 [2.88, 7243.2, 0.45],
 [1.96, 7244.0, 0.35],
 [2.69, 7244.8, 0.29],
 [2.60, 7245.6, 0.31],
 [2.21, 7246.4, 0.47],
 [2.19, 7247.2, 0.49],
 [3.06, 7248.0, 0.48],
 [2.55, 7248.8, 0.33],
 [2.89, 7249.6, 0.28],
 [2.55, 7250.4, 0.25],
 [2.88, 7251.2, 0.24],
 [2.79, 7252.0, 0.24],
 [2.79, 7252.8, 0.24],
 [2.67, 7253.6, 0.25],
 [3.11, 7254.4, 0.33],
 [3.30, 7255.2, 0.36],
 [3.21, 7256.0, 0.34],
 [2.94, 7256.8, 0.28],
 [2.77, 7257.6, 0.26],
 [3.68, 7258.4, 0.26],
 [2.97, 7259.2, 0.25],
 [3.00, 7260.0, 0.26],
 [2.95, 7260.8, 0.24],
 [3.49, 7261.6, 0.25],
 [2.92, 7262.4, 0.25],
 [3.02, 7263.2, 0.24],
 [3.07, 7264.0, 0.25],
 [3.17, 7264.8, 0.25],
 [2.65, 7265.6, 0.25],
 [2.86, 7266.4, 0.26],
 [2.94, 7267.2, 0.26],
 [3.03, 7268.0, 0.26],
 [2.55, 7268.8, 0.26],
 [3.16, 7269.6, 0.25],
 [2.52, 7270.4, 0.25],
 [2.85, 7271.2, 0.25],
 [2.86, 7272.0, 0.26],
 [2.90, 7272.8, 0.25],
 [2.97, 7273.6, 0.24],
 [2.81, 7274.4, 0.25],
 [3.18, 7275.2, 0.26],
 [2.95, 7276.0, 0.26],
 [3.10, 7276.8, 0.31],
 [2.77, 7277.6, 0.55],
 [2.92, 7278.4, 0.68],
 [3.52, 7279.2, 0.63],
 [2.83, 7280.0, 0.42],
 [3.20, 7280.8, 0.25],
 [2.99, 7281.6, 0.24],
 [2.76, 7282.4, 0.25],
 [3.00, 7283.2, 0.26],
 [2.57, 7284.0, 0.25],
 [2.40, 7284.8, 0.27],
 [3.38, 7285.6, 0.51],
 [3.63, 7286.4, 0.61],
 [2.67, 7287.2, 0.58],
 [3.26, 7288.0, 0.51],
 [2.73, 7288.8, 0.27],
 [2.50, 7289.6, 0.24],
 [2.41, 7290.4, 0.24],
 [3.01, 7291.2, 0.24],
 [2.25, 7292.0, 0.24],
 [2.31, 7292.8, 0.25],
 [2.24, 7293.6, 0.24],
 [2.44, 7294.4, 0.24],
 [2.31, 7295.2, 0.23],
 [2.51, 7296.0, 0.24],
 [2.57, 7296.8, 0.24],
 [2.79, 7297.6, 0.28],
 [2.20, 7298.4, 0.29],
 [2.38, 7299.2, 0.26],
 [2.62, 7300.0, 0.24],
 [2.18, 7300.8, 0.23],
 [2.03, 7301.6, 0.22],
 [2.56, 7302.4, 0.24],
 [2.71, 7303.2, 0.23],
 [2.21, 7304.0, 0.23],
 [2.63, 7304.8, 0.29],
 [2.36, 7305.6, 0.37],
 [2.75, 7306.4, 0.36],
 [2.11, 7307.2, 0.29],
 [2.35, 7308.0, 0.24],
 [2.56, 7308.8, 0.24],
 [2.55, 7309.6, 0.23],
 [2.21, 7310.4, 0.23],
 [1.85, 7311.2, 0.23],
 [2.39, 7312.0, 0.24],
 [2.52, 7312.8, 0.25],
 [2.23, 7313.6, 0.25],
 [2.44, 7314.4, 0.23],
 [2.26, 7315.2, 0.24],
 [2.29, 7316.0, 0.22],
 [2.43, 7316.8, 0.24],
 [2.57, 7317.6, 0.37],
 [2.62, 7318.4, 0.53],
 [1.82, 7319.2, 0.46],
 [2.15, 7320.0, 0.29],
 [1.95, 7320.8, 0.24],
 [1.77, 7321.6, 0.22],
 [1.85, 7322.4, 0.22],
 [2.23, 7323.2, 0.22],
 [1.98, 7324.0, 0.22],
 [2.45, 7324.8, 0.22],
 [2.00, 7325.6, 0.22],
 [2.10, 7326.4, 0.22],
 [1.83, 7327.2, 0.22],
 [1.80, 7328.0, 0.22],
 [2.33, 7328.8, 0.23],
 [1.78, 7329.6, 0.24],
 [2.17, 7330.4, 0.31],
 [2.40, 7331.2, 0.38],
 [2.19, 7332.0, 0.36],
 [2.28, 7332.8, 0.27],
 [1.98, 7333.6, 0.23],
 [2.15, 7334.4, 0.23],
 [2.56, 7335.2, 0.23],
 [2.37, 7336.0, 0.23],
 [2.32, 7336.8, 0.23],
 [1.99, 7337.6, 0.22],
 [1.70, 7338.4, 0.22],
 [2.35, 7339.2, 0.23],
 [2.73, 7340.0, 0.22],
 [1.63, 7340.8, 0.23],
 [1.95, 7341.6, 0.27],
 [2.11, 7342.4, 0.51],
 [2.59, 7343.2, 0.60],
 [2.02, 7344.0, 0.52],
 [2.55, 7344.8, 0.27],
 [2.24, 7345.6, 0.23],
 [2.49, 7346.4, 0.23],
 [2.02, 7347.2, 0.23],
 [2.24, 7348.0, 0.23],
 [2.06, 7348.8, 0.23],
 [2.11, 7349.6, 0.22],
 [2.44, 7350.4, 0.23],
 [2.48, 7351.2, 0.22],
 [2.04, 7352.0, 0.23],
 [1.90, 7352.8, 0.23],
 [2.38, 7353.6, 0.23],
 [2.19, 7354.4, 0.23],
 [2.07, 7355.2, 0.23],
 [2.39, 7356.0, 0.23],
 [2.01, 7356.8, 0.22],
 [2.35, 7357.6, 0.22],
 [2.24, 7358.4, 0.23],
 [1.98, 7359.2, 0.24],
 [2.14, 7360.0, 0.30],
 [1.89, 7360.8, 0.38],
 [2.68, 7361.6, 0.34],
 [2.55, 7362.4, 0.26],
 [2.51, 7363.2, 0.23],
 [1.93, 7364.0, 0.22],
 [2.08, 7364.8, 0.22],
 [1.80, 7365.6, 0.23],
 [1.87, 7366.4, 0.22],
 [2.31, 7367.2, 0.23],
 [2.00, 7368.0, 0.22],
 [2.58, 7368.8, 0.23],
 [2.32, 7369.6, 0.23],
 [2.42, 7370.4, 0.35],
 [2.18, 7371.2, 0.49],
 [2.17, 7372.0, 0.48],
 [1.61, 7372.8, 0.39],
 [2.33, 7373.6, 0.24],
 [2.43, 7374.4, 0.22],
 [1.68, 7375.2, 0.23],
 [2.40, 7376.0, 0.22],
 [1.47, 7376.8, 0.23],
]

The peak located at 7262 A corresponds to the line Mg II 2798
